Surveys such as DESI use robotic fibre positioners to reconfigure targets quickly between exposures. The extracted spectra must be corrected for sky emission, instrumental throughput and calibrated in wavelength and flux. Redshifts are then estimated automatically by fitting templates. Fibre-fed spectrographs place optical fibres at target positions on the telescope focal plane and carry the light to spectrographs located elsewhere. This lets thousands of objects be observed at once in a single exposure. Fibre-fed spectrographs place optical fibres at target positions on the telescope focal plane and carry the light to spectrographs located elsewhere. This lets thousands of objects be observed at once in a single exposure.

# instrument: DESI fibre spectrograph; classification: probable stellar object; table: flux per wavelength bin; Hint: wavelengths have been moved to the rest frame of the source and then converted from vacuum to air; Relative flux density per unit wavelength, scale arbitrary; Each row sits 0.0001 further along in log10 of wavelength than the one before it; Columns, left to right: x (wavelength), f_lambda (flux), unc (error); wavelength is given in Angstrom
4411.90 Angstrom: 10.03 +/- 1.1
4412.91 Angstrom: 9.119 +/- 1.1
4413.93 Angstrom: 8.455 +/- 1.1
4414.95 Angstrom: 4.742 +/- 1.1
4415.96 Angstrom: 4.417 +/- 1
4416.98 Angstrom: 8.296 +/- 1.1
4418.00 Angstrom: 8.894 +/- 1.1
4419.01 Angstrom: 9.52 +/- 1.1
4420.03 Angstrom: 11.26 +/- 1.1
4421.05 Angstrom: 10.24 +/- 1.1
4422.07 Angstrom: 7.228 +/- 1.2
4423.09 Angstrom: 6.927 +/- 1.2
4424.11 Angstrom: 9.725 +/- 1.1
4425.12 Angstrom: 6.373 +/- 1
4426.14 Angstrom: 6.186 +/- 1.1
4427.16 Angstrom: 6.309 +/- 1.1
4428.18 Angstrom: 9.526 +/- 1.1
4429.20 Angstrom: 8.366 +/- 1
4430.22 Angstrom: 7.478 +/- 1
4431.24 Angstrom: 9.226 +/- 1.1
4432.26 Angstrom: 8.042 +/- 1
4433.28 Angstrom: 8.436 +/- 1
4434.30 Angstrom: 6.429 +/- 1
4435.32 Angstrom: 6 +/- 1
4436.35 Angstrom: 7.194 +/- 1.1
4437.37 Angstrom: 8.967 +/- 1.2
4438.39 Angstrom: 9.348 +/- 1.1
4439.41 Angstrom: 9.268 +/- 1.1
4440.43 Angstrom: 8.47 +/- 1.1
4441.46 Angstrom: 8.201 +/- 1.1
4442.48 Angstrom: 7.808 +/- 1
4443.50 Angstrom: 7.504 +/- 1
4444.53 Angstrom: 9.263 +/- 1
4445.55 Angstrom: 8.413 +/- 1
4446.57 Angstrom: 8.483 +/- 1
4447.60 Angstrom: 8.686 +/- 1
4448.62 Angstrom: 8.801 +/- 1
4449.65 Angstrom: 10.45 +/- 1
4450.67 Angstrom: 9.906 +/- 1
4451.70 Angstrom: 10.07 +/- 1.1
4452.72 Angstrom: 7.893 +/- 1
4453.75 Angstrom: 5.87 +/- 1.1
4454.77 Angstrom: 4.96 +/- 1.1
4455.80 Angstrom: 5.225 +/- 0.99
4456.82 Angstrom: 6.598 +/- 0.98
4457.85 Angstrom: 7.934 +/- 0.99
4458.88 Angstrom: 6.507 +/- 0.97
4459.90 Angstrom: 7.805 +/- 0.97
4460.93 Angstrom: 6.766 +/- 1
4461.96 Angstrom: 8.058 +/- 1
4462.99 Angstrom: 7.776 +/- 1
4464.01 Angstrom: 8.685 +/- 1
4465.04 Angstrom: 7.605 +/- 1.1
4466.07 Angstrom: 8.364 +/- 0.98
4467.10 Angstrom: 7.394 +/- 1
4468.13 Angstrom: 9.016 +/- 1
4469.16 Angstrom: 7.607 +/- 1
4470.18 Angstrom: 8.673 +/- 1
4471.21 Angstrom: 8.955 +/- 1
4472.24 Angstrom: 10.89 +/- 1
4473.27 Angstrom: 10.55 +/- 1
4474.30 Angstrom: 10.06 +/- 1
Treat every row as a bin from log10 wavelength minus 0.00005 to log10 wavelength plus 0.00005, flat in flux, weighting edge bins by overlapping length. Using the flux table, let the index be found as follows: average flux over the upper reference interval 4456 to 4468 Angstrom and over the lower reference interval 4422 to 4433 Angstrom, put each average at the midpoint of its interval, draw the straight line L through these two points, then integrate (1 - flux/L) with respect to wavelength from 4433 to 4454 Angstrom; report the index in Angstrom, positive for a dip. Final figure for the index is -1.9 Angstrom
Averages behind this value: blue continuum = 7.8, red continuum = 7.57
